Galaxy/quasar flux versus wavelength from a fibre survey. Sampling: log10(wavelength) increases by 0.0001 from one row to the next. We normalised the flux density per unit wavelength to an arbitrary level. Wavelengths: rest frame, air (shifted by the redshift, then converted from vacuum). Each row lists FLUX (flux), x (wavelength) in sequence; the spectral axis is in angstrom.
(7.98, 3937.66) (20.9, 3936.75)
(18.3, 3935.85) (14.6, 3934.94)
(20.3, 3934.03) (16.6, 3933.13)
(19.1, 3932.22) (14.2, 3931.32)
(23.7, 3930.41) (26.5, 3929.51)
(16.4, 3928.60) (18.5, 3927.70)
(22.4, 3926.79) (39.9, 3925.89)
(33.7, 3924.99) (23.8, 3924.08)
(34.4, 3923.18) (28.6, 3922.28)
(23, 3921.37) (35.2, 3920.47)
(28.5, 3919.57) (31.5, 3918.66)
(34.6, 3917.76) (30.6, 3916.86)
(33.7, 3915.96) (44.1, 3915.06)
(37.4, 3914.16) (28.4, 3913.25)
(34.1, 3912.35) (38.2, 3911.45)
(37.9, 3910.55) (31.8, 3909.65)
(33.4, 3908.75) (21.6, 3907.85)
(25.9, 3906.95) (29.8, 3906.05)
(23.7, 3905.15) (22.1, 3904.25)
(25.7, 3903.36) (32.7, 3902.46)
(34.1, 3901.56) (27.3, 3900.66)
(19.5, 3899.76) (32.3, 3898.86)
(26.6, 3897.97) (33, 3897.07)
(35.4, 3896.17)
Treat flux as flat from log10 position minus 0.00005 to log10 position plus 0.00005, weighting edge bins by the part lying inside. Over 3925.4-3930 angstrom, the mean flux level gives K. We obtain 24.8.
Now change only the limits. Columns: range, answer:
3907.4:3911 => 31.2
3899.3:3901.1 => 23.4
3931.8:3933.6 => 17.9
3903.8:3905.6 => 23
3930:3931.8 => 18.8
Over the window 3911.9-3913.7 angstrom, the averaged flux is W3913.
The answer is 31.3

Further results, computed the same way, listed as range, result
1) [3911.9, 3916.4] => 35.5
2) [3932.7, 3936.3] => 17.5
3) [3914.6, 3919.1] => 35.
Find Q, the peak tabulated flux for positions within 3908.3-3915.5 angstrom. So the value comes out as 44.1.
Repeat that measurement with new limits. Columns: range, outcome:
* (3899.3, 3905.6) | 34.1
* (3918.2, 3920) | 31.5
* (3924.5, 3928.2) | 39.9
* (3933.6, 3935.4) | 20.3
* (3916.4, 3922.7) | 35.2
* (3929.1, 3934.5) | 26.5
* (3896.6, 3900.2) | 33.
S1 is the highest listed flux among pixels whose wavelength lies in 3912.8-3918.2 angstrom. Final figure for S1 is 44.1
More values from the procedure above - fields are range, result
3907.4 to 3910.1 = 33.4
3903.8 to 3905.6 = 23.7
